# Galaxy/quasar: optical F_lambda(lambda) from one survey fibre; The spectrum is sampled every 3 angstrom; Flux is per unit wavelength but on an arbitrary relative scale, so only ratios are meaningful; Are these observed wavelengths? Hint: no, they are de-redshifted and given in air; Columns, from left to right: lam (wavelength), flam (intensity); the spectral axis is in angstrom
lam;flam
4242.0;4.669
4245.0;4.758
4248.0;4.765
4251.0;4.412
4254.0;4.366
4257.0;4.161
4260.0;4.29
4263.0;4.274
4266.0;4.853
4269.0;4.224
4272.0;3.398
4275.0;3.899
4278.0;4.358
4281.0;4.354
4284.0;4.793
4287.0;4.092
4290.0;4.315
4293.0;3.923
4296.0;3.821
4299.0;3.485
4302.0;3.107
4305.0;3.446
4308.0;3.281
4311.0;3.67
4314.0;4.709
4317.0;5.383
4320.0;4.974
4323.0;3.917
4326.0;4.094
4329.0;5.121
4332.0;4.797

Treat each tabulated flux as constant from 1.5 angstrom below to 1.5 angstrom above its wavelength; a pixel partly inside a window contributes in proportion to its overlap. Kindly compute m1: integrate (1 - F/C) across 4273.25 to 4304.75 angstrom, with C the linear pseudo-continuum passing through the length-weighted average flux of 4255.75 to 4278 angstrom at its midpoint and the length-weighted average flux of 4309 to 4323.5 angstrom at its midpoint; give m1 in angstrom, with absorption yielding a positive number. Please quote 2.5 angstrom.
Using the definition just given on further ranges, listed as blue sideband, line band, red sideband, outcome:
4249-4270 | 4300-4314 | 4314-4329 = 3.3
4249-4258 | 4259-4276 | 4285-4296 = 0.4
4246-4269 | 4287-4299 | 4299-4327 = 0.6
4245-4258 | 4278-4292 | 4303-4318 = -0.5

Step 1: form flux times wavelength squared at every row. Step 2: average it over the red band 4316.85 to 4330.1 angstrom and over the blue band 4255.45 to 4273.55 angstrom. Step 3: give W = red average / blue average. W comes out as 1.13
